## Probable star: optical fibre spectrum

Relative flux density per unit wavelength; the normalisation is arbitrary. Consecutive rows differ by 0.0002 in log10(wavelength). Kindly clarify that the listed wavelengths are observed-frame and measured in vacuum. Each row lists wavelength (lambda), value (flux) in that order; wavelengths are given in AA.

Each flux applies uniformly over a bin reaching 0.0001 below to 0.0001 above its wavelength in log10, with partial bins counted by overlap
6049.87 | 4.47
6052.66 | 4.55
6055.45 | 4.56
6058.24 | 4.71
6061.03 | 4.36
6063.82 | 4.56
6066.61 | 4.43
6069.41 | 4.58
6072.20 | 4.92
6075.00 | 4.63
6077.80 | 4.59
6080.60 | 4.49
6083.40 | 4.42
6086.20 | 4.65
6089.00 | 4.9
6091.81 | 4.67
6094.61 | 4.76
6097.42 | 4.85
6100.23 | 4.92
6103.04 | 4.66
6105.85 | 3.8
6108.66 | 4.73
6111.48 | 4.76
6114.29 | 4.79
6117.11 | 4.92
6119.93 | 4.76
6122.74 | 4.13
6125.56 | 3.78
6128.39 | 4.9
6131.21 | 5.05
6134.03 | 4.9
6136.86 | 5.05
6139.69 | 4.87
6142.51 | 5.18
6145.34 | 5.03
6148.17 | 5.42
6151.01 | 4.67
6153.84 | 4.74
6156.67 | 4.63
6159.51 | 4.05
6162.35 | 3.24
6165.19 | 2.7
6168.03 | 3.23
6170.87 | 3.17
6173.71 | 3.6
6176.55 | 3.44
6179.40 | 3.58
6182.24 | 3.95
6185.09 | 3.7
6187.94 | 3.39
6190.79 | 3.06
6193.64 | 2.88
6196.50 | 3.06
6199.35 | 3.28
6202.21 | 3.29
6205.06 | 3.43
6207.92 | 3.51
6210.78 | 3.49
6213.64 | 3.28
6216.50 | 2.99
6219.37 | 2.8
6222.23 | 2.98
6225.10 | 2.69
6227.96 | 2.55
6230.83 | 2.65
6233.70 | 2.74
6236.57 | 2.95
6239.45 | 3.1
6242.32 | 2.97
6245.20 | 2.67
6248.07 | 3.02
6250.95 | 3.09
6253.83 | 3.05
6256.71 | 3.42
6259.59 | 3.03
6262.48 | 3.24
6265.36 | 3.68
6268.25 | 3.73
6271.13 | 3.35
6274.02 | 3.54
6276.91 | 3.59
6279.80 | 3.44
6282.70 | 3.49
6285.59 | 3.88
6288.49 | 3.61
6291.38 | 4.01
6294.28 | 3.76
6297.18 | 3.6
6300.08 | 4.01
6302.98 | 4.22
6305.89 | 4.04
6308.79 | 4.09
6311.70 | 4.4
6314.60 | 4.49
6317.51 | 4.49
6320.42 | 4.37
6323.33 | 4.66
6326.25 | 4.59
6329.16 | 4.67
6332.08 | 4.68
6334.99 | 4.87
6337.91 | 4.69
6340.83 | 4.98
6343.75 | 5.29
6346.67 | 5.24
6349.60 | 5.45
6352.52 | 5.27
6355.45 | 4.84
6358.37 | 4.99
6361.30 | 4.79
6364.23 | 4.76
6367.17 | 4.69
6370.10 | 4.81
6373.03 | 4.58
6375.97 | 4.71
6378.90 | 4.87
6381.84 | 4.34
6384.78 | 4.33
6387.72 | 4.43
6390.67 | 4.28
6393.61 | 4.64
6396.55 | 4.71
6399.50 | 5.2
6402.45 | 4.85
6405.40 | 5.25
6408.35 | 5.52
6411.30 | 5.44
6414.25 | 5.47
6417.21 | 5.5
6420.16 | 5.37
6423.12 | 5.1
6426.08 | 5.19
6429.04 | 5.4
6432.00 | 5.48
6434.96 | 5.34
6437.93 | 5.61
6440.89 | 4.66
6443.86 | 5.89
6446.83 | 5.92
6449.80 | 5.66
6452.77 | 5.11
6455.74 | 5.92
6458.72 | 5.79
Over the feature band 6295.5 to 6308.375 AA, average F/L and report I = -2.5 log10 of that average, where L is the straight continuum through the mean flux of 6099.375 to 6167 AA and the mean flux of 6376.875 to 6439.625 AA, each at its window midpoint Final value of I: 0.22 mag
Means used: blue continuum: 4.56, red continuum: 5.06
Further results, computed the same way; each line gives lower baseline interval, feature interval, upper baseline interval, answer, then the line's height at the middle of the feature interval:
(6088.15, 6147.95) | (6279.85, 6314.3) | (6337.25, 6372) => 0.25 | 4.93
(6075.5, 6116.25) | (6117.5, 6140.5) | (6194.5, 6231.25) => -0.12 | 4.2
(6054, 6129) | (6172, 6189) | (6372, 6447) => 0.29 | 4.73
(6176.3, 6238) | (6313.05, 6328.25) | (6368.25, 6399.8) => -0.11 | 4.09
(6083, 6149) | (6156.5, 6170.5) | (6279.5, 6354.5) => 0.33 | 4.67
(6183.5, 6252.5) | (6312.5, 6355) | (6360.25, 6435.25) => -0.13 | 4.29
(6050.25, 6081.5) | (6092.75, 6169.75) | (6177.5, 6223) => -0.15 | 3.95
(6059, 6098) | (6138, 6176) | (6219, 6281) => -0.06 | 3.93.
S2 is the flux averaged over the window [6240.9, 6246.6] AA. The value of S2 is 2.82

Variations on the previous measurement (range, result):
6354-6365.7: 4.85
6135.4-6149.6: 5.11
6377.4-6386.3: 4.52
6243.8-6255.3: 2.96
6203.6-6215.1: 3.43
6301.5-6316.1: 4.25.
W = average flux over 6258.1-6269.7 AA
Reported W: 3.42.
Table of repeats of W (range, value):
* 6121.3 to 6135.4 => 4.55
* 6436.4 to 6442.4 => 5.14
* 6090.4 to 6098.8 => 4.76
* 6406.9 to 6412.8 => 5.48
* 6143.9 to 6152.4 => 5.04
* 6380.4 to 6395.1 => 4.41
